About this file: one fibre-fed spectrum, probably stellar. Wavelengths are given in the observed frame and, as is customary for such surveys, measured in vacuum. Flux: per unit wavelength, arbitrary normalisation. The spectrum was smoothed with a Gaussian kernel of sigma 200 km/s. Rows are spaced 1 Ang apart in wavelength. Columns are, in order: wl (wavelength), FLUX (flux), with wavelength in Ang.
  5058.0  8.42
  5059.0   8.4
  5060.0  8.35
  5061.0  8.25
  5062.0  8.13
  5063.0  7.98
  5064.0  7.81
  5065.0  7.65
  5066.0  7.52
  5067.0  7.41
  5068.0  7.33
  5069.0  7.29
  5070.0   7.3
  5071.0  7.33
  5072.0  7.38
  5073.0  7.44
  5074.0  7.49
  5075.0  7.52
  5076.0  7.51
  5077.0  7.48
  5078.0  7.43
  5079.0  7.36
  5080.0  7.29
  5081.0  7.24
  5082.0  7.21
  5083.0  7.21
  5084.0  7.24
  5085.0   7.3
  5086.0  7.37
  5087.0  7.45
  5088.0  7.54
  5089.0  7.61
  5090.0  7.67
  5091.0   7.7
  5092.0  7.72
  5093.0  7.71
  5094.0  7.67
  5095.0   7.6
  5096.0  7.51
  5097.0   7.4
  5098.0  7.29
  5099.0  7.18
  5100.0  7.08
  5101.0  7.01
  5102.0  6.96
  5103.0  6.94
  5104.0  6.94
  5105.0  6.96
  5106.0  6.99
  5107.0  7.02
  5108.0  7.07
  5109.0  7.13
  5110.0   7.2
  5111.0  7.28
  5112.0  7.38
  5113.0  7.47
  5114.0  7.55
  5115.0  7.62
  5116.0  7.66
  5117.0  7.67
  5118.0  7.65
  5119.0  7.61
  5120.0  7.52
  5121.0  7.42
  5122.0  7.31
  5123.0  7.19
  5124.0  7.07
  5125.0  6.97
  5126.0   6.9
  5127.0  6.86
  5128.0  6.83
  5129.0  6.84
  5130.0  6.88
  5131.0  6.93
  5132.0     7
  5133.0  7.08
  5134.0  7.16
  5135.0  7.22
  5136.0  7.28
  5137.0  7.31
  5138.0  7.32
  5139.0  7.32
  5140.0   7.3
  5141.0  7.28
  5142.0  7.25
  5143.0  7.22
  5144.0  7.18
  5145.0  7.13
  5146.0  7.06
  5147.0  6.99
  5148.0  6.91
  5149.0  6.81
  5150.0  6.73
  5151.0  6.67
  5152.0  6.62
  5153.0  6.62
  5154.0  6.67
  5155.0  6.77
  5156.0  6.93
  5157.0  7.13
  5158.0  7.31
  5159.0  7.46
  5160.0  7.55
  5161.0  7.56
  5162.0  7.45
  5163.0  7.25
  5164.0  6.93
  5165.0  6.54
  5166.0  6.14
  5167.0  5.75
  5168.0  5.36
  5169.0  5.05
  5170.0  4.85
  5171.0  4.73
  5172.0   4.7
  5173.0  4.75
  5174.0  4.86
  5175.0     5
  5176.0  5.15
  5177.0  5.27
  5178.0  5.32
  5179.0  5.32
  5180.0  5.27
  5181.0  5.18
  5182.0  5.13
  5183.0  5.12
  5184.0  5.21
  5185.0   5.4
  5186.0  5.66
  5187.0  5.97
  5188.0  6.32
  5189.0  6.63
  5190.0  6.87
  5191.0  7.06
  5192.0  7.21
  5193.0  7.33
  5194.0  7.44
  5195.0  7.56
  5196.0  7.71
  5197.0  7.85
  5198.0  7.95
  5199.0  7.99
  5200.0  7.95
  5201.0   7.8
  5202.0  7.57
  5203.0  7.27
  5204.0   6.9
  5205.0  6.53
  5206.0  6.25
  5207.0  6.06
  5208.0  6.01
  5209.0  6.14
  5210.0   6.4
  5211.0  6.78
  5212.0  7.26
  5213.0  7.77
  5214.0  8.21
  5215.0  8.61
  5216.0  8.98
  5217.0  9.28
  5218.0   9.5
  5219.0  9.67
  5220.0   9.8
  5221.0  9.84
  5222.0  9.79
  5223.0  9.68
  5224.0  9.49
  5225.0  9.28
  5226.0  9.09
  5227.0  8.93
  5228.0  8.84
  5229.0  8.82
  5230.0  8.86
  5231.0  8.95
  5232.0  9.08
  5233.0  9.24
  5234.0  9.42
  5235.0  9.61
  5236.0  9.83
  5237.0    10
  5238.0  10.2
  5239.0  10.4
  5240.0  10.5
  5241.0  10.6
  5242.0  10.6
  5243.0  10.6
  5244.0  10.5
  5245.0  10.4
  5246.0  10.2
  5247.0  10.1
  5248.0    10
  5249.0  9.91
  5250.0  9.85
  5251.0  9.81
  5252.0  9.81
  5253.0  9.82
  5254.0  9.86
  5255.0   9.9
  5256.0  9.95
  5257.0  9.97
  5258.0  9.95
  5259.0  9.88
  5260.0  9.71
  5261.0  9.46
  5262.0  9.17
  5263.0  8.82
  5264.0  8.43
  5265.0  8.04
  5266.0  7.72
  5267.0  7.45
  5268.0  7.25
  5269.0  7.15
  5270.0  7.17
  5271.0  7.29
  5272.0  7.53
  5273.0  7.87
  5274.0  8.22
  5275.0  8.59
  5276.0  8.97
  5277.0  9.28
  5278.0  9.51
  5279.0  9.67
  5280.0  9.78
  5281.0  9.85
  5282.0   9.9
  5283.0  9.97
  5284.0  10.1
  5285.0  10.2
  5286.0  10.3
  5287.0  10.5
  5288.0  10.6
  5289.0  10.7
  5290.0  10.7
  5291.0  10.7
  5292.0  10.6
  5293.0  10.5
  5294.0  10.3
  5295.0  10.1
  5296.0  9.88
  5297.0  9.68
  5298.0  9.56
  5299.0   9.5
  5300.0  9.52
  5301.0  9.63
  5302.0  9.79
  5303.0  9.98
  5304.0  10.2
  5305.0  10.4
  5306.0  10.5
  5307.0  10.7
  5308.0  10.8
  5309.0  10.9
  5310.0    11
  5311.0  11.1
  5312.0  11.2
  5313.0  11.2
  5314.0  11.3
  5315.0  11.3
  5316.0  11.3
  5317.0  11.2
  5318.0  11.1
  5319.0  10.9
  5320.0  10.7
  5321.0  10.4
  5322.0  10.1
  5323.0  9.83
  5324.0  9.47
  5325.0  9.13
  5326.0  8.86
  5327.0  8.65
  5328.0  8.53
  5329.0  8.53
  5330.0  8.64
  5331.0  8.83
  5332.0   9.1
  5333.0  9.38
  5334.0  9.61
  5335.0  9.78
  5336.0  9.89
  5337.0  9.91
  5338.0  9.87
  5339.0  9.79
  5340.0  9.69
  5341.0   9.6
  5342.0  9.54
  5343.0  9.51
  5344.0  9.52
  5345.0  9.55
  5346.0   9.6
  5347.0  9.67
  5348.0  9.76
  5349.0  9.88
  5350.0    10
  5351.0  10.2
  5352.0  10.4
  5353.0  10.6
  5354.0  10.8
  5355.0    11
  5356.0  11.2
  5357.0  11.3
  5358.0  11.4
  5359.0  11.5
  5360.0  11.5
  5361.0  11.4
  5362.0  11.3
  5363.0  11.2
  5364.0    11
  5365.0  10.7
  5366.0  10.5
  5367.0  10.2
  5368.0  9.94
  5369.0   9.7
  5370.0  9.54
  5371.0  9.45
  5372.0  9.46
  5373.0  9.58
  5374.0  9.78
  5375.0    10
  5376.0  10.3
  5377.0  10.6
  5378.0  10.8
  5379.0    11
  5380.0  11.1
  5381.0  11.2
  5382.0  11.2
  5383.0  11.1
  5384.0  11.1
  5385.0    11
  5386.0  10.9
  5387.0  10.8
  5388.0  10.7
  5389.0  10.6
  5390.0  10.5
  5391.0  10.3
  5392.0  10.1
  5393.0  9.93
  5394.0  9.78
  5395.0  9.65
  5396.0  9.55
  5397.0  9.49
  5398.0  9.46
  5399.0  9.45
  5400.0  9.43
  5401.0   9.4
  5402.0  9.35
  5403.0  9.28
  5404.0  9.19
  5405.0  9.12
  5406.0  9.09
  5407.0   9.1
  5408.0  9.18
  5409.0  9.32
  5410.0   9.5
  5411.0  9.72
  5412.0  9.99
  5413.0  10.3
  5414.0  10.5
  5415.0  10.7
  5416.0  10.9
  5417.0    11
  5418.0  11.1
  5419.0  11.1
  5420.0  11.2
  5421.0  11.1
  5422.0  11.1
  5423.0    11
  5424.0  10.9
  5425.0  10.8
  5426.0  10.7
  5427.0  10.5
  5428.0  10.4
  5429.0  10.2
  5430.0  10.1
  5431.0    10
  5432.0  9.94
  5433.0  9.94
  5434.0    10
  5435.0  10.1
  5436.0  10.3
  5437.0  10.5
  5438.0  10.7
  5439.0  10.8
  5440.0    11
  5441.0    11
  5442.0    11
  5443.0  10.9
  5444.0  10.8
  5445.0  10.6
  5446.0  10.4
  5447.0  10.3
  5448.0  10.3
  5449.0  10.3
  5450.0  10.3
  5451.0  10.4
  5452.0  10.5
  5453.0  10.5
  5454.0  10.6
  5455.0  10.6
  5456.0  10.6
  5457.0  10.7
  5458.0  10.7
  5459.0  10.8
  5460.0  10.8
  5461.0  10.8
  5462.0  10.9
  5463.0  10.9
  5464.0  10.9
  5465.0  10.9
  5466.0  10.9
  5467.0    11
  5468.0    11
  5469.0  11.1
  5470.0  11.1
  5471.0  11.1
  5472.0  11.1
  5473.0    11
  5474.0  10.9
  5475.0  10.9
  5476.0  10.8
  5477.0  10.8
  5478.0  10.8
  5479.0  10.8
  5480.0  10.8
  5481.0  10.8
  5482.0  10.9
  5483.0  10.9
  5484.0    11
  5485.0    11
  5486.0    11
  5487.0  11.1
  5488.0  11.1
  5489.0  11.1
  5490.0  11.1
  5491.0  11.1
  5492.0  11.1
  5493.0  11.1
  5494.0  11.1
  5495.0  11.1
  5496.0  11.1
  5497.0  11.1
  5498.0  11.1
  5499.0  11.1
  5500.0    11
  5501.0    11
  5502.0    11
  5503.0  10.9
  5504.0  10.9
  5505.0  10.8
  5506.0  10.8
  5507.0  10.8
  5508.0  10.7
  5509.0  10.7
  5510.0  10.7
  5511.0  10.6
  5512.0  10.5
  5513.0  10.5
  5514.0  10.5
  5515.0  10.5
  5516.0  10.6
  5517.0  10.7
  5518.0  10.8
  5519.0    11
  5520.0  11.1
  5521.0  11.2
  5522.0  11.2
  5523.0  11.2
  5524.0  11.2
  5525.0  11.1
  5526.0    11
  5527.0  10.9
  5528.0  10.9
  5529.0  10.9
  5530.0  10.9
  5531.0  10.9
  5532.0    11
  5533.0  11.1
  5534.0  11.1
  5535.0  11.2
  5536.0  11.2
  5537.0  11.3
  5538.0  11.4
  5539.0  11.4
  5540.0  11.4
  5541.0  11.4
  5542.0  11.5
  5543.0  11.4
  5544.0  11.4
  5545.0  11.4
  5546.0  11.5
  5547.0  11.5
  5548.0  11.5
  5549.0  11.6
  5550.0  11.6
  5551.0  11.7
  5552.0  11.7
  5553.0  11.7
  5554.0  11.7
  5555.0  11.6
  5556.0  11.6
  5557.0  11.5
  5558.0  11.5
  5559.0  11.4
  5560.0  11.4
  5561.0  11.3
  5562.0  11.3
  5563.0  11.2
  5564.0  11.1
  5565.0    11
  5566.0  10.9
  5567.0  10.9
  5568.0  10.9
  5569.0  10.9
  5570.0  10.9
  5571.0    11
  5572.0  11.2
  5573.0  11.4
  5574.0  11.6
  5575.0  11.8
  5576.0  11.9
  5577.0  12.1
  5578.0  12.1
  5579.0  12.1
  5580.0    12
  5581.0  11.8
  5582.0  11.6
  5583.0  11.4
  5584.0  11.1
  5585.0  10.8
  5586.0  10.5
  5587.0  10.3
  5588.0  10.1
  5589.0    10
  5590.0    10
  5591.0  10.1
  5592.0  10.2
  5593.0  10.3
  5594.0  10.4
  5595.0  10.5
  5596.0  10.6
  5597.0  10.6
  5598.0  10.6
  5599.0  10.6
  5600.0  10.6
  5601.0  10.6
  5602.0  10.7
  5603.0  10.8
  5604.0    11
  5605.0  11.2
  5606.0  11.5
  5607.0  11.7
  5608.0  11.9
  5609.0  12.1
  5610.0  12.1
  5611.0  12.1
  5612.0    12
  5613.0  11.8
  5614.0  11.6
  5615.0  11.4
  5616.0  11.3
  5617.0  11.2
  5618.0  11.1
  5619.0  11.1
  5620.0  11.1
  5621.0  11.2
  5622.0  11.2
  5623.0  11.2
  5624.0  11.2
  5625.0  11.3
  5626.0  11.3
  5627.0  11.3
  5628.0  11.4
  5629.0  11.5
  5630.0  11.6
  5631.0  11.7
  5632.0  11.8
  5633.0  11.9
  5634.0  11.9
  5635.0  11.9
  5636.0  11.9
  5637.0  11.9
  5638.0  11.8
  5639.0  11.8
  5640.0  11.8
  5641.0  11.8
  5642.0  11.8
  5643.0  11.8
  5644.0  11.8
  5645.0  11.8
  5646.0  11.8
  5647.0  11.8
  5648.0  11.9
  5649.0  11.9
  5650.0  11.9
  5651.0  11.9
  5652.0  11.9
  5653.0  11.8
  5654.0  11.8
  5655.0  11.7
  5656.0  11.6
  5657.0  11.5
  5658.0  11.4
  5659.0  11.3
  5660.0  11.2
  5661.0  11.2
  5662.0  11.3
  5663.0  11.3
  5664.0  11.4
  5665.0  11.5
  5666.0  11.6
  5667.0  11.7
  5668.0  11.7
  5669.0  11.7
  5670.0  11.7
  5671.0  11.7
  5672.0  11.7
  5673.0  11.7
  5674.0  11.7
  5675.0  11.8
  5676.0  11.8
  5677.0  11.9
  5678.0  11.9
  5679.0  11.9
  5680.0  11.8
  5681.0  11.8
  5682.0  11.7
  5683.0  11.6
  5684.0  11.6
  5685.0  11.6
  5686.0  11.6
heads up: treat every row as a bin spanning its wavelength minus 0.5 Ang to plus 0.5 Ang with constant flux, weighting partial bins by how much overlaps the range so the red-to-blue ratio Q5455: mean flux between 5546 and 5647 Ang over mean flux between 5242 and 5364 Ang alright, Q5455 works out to 1.15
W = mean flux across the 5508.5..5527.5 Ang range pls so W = 10.8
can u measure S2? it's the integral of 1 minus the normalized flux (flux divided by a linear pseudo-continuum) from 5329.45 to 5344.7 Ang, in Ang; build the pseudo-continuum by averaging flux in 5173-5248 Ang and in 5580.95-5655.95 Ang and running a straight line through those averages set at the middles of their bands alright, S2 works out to -0.92 Ang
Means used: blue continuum 7.9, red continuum 11.3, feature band 9.51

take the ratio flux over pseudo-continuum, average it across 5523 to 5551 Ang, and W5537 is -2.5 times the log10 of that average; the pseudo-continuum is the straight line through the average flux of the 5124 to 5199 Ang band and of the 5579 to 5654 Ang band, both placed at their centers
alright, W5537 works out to -0.08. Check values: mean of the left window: 6.56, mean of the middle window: 11.3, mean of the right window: 11.3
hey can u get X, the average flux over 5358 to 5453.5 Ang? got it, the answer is 10.4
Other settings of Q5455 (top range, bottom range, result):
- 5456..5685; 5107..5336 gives 1.35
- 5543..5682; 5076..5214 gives 1.66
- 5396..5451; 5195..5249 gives 1.17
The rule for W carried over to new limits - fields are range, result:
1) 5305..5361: 10.2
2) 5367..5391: 10.4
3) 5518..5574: 11.3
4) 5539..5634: 11.3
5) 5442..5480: 10.8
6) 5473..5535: 10.9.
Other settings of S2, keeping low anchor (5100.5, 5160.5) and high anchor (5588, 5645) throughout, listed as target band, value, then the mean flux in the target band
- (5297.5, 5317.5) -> -4.4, 10.6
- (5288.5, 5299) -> -2.1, 10.2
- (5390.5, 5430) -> -2.3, 10.1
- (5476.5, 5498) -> -1.7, 11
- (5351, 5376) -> -3.9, 10.5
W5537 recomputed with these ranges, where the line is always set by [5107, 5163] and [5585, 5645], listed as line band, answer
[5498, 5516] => -0.05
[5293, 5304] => -0.15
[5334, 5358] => -0.13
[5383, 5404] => -0.08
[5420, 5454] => -0.09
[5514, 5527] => -0.05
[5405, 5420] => -0.07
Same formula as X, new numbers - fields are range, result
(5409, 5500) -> 10.7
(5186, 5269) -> 8.66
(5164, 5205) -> 6.19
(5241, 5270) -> 9.42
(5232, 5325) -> 9.84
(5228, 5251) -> 9.87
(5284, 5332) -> 10.2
